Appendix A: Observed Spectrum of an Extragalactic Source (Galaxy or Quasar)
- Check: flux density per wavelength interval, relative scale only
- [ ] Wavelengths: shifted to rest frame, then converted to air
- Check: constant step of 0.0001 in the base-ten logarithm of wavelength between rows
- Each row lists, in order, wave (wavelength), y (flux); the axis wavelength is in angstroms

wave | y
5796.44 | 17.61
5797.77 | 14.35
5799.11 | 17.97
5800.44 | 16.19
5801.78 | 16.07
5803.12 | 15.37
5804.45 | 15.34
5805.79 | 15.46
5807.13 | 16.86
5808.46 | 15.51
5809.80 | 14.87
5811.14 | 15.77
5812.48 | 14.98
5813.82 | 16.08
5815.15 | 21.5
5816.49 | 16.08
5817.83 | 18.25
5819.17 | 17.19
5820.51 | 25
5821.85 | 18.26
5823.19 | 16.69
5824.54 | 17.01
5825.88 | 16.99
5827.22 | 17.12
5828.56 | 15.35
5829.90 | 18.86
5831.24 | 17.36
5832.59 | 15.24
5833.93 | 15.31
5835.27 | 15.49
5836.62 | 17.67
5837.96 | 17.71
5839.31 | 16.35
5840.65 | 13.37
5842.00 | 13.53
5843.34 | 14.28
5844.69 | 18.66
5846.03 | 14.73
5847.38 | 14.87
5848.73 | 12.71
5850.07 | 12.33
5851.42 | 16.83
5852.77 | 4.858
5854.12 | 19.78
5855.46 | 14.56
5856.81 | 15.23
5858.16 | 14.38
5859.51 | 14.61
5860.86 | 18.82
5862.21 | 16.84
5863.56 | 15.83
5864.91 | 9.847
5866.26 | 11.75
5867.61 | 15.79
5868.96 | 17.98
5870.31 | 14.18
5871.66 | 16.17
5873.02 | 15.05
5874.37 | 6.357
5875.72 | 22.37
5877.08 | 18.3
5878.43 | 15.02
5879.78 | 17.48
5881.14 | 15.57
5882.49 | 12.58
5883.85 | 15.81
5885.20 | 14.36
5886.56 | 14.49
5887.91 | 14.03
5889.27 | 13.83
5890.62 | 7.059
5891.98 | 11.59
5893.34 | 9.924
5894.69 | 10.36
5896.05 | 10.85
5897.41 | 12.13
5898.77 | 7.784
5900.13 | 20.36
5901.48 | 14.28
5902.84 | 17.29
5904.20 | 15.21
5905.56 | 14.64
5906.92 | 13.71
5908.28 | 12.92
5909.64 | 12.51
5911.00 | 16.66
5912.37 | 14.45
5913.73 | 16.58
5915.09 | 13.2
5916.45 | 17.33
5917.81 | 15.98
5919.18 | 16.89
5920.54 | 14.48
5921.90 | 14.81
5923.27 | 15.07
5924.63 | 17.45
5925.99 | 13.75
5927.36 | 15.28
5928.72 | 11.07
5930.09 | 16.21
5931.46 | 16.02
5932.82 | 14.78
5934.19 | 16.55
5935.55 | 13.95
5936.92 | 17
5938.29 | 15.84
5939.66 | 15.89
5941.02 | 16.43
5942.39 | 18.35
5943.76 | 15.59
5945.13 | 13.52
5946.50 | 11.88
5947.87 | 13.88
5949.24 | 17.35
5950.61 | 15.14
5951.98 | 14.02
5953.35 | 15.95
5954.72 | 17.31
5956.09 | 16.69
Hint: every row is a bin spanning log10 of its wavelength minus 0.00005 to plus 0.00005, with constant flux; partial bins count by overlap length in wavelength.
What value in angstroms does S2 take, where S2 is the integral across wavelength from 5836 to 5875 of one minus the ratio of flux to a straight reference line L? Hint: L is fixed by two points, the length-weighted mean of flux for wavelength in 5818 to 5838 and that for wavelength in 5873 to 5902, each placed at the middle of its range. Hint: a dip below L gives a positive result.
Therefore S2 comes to 2.5 angstroms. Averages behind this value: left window 17.4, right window 13.6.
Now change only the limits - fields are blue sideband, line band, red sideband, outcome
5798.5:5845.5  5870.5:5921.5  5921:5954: 4.8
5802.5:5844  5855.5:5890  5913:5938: 2.1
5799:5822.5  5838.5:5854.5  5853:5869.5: 1.4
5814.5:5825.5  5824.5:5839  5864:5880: 0.9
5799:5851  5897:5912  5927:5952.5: 1.2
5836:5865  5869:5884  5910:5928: -0.3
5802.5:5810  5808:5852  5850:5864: -3.1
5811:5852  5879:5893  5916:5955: 2.1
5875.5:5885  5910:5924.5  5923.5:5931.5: -0.3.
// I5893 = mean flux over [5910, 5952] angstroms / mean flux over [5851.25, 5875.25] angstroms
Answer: 1.06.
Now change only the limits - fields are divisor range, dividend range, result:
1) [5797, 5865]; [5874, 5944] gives 0.91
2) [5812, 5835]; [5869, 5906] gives 0.80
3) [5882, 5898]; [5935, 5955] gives 1.26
